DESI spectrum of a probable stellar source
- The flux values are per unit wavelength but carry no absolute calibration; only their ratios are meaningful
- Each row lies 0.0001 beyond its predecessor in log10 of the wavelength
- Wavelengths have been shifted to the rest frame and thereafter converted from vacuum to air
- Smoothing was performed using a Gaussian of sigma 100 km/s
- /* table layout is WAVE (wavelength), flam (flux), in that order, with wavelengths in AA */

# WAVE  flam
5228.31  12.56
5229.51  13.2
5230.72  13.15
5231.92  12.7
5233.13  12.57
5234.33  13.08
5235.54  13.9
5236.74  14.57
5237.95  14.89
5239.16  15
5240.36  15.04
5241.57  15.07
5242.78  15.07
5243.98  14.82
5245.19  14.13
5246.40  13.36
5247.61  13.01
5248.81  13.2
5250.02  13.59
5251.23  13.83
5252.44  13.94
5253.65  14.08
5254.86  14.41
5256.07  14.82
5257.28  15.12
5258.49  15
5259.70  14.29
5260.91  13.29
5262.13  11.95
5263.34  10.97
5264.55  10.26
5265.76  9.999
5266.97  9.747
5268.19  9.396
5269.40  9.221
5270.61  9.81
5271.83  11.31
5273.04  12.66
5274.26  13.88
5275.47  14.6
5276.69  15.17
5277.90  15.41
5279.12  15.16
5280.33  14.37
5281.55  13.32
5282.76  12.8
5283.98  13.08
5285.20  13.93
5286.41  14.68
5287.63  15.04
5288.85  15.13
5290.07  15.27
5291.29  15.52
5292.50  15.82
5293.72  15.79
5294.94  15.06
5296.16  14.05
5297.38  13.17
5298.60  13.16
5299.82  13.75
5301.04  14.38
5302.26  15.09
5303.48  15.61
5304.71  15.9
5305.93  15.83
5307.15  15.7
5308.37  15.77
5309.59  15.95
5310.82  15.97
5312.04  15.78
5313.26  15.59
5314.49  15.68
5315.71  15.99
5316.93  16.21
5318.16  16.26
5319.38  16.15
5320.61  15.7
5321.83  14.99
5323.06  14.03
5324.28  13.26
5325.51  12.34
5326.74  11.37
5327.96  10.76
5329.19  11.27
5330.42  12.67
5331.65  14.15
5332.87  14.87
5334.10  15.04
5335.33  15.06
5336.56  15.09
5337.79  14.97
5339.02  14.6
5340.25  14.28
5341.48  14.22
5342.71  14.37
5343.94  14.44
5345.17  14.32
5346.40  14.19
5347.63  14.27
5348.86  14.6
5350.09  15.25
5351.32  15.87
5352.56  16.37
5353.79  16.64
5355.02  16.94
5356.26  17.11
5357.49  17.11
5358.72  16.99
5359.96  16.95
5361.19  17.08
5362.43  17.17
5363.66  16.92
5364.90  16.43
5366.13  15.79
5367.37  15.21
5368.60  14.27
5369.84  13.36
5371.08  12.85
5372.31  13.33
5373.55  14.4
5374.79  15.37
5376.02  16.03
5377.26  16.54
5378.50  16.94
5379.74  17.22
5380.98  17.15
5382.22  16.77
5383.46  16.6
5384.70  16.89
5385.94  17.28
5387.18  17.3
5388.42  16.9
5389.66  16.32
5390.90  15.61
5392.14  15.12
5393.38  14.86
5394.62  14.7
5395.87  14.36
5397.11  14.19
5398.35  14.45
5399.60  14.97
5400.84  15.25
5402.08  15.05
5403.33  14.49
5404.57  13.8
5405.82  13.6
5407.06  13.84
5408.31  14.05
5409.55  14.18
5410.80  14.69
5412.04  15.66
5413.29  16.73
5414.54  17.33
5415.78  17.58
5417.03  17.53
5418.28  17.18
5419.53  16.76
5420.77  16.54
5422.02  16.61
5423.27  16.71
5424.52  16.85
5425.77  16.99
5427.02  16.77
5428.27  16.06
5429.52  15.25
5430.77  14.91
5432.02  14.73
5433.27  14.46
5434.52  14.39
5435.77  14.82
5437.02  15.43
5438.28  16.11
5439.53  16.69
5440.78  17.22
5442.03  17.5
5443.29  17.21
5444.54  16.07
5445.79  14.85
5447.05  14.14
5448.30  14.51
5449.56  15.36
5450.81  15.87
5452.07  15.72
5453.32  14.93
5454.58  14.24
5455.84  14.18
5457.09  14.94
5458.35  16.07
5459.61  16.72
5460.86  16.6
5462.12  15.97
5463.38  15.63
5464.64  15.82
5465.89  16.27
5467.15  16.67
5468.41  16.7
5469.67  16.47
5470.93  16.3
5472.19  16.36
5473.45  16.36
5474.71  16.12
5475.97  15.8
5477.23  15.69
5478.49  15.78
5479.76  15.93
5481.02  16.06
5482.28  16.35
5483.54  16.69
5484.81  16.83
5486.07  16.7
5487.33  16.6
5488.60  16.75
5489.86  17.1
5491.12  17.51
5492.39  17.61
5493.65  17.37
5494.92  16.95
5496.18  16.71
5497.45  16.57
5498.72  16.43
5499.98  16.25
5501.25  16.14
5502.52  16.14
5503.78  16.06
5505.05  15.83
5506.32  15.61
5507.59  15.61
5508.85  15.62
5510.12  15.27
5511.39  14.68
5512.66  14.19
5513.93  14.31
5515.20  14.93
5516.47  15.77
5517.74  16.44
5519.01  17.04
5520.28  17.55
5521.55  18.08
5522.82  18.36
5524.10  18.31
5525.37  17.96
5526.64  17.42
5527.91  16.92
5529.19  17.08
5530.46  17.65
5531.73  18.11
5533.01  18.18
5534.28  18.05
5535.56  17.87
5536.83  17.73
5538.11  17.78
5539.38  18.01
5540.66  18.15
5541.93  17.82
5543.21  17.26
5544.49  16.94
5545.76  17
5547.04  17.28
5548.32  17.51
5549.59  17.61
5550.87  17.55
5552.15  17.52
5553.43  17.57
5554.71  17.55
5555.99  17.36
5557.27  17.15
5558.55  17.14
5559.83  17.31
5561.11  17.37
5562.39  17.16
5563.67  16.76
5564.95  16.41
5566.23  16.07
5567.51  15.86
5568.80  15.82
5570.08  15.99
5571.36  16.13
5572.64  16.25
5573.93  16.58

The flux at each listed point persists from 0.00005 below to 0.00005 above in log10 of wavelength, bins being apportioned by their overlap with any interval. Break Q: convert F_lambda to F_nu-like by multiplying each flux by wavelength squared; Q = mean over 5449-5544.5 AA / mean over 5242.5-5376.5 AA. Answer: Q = 1.23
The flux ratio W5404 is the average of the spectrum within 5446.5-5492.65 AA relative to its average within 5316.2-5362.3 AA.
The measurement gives 1.08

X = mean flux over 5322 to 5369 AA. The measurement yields 14.9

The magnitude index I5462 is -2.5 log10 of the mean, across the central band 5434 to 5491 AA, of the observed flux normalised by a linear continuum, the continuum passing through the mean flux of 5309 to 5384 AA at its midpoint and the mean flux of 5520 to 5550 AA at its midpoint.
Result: 0.05 mag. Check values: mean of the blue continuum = 15.2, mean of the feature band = 16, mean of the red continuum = 17.7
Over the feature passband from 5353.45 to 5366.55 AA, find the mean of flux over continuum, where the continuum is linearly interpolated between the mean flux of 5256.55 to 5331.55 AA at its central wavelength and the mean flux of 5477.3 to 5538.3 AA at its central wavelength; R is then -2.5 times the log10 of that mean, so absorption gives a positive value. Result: -0.143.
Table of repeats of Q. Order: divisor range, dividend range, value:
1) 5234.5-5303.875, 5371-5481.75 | 1.22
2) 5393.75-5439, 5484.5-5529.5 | 1.10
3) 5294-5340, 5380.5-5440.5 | 1.11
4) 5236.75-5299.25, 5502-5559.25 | 1.37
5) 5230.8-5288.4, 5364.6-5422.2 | 1.22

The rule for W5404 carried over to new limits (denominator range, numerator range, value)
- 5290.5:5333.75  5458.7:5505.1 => 1.12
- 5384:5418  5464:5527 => 1.06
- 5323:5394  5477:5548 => 1.10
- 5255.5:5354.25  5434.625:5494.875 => 1.14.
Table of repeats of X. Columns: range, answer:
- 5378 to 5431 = 15.9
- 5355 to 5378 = 15.8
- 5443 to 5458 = 15.1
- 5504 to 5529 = 16.3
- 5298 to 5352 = 14.7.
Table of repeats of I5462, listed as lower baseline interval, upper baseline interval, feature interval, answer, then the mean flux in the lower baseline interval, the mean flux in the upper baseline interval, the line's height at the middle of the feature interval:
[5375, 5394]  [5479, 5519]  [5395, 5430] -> 0.05 mag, 16.5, 16.2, 16.4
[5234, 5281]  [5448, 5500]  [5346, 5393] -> -0.08 mag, 13.4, 16.2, 14.8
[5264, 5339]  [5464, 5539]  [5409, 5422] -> -0.06 mag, 14.1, 16.6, 15.5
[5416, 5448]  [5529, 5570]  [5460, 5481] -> 0.02 mag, 16.1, 17.3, 16.5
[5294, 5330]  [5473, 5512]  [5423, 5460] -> 0.01 mag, 14.6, 16.3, 15.8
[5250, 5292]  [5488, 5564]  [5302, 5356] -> -0.06 mag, 13.3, 17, 14.1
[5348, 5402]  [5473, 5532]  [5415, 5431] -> -0.04 mag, 15.8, 16.5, 16.1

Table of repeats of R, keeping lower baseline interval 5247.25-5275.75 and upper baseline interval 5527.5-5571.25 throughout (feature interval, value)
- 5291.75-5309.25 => -0.14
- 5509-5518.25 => 0.11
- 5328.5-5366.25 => -0.10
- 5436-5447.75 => -0.04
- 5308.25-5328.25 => -0.10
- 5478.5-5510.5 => 0.00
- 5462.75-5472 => -0.02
